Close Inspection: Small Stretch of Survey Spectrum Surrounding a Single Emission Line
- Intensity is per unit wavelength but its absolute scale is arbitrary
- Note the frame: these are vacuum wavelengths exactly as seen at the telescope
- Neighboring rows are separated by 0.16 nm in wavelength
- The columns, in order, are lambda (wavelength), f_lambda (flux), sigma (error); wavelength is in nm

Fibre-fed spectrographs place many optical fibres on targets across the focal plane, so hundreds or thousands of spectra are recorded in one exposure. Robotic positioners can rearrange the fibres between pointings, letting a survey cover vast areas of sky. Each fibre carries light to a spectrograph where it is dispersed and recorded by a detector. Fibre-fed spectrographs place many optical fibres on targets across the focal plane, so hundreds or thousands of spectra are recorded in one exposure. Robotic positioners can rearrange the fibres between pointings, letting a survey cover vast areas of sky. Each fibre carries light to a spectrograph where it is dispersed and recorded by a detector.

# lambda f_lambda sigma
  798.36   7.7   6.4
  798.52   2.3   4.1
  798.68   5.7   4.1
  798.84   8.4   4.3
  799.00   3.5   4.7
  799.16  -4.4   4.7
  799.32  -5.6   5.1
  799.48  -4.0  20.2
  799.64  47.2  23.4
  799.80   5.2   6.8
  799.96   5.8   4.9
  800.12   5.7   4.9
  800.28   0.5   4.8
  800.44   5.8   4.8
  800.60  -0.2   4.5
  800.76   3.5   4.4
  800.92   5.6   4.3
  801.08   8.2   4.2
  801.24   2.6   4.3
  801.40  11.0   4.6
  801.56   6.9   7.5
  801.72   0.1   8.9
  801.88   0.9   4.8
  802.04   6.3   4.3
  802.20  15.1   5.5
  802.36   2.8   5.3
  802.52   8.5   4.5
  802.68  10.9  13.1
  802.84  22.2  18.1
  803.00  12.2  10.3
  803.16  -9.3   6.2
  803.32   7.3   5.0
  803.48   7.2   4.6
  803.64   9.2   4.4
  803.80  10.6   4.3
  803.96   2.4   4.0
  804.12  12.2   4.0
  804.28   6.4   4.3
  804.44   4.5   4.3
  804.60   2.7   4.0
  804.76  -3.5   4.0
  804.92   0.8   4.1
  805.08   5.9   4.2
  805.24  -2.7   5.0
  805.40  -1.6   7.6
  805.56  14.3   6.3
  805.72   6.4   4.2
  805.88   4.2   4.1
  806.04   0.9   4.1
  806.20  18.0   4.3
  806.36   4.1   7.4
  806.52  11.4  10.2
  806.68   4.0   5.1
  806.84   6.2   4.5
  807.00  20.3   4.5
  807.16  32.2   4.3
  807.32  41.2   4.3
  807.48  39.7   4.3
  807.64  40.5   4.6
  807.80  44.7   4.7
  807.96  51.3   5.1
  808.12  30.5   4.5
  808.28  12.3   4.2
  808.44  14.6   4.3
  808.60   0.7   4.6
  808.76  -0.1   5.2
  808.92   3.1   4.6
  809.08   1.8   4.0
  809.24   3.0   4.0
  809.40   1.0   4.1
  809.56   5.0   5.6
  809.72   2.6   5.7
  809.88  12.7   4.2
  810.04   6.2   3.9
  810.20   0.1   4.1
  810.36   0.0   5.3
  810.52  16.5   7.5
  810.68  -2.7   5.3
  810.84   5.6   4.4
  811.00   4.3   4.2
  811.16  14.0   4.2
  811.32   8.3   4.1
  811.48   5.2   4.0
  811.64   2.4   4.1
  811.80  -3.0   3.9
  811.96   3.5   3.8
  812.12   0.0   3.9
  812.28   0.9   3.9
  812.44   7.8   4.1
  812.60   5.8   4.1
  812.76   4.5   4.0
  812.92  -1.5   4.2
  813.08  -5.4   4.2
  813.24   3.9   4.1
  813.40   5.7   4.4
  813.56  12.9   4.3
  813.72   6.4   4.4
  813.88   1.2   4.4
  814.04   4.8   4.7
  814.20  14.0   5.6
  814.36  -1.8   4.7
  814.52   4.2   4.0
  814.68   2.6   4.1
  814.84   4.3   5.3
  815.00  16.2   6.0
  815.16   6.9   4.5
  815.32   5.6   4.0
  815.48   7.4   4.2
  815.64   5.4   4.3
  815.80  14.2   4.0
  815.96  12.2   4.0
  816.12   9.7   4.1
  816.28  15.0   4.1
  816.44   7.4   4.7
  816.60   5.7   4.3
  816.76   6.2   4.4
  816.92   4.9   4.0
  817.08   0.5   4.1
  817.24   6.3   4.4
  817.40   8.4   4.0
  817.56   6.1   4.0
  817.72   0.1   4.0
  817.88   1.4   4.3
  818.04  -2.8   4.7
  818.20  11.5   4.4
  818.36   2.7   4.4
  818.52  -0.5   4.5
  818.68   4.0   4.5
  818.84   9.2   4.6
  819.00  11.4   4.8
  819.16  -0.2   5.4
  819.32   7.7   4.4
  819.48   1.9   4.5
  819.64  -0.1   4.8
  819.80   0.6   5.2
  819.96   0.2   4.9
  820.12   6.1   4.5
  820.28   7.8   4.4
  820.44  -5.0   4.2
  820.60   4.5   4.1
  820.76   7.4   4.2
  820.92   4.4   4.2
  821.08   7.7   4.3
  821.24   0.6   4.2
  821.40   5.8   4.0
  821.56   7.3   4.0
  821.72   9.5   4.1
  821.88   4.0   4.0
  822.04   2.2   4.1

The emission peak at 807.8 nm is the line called [O II]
